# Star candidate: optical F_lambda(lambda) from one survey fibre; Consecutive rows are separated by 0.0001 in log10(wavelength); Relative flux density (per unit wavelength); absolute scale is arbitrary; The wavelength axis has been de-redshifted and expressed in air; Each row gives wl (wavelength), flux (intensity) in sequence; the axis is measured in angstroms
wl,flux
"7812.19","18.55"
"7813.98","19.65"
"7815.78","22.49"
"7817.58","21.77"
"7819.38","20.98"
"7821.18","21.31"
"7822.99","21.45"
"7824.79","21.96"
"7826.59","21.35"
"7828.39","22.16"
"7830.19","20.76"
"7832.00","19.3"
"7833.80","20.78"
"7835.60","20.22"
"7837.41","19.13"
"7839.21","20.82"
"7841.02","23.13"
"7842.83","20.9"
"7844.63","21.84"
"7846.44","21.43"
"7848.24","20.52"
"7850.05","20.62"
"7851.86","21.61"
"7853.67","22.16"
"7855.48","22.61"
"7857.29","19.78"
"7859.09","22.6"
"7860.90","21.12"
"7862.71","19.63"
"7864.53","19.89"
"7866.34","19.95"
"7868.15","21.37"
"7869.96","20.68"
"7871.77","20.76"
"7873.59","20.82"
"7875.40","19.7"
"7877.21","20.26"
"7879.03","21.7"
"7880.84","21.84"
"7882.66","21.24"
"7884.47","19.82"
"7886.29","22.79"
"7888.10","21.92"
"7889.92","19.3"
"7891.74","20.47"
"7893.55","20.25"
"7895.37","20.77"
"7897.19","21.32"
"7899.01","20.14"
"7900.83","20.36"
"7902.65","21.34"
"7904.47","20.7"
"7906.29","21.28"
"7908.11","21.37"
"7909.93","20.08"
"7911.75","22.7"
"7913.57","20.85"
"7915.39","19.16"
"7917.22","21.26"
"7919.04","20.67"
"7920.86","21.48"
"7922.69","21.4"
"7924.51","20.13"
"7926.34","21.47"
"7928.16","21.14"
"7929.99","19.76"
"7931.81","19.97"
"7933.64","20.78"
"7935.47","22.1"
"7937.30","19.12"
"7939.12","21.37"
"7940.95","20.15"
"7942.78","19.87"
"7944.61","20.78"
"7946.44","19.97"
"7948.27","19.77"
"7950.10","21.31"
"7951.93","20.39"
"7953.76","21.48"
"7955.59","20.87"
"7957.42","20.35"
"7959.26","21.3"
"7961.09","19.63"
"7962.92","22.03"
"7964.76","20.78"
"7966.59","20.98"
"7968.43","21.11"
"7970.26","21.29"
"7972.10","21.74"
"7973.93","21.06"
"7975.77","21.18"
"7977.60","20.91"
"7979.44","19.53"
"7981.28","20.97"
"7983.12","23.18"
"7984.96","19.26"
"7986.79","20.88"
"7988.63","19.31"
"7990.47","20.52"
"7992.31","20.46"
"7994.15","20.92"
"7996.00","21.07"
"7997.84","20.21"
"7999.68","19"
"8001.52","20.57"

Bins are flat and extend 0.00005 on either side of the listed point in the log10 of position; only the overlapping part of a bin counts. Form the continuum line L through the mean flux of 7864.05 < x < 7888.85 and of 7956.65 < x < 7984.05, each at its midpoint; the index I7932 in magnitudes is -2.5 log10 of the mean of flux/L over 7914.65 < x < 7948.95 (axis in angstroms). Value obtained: 0.02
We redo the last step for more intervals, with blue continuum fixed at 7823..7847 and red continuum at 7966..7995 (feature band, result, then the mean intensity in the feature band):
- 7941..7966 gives 0.01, 20.6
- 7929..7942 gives 0.02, 20.5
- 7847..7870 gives 0.00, 21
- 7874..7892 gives 0.00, 20.9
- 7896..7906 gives 0.01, 20.8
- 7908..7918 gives 0.00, 20.9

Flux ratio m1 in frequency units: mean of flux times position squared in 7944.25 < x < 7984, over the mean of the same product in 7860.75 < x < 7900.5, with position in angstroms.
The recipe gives 1.0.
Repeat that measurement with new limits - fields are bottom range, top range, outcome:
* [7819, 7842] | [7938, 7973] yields 1.02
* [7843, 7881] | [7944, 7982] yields 1.02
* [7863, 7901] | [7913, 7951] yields 1.01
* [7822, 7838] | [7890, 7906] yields 1.01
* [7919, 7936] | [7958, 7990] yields 1.01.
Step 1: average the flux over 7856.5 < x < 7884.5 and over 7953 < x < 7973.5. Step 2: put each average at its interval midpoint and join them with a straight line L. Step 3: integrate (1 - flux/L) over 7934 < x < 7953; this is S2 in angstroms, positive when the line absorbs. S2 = 0.4 angstroms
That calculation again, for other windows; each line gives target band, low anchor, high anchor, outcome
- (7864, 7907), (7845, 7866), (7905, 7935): 0.4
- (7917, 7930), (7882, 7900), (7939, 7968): -0.2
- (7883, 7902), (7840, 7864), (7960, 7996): 0.4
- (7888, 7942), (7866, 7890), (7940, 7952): -0.4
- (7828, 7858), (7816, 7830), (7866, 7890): 0.4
